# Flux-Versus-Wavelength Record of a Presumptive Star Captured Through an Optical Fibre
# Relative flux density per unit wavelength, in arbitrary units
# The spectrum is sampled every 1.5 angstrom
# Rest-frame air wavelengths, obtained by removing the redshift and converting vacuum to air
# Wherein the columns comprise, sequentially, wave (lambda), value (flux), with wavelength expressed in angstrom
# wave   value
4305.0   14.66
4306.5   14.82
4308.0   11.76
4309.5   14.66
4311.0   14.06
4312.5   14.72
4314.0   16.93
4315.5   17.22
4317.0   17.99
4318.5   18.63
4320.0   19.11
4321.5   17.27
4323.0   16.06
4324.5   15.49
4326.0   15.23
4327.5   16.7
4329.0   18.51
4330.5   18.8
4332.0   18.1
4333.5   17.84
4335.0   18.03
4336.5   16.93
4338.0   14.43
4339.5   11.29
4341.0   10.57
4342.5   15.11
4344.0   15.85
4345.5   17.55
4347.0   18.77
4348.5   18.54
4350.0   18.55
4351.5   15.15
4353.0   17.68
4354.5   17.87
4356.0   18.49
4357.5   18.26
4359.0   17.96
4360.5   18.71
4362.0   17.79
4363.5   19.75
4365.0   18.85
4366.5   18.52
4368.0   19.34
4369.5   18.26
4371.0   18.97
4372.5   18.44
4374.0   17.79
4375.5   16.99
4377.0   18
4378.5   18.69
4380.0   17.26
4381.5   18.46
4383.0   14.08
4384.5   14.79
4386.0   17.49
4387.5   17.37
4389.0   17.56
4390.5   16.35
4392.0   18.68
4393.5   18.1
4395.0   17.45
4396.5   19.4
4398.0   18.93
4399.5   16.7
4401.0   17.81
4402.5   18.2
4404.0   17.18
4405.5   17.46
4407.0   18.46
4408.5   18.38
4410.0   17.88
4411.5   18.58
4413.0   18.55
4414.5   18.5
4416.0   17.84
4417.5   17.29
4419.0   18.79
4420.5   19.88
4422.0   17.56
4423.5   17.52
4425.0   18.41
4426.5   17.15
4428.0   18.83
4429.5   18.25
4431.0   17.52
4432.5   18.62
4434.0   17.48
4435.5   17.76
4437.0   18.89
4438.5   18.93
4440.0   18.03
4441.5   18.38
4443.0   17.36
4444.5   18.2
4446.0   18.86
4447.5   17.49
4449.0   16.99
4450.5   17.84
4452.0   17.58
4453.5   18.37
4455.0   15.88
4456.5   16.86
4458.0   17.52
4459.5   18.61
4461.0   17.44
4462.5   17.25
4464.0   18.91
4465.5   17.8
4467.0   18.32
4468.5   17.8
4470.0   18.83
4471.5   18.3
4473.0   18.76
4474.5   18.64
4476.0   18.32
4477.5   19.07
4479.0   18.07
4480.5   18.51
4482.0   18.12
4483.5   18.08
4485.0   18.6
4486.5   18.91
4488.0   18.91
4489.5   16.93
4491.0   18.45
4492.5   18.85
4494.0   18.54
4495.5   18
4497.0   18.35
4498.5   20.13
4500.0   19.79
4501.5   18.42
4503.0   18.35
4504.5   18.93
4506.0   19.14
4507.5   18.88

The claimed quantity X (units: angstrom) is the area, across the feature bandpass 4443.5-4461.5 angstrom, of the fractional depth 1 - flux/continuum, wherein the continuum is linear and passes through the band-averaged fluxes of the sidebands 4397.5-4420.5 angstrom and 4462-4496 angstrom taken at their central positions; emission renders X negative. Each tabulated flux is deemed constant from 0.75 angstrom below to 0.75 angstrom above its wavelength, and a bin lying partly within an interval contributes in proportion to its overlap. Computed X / 0.61 angstrom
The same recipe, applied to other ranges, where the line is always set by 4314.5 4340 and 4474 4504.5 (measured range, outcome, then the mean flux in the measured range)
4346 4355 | -0.3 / 17.8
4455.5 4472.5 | 0.3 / 17.9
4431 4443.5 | -0.1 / 18.2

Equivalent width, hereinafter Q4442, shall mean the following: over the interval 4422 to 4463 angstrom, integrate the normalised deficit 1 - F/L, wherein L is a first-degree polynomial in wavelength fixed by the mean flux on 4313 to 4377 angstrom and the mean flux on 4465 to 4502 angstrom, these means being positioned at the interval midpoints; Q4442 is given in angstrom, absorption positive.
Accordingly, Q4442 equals 0.7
